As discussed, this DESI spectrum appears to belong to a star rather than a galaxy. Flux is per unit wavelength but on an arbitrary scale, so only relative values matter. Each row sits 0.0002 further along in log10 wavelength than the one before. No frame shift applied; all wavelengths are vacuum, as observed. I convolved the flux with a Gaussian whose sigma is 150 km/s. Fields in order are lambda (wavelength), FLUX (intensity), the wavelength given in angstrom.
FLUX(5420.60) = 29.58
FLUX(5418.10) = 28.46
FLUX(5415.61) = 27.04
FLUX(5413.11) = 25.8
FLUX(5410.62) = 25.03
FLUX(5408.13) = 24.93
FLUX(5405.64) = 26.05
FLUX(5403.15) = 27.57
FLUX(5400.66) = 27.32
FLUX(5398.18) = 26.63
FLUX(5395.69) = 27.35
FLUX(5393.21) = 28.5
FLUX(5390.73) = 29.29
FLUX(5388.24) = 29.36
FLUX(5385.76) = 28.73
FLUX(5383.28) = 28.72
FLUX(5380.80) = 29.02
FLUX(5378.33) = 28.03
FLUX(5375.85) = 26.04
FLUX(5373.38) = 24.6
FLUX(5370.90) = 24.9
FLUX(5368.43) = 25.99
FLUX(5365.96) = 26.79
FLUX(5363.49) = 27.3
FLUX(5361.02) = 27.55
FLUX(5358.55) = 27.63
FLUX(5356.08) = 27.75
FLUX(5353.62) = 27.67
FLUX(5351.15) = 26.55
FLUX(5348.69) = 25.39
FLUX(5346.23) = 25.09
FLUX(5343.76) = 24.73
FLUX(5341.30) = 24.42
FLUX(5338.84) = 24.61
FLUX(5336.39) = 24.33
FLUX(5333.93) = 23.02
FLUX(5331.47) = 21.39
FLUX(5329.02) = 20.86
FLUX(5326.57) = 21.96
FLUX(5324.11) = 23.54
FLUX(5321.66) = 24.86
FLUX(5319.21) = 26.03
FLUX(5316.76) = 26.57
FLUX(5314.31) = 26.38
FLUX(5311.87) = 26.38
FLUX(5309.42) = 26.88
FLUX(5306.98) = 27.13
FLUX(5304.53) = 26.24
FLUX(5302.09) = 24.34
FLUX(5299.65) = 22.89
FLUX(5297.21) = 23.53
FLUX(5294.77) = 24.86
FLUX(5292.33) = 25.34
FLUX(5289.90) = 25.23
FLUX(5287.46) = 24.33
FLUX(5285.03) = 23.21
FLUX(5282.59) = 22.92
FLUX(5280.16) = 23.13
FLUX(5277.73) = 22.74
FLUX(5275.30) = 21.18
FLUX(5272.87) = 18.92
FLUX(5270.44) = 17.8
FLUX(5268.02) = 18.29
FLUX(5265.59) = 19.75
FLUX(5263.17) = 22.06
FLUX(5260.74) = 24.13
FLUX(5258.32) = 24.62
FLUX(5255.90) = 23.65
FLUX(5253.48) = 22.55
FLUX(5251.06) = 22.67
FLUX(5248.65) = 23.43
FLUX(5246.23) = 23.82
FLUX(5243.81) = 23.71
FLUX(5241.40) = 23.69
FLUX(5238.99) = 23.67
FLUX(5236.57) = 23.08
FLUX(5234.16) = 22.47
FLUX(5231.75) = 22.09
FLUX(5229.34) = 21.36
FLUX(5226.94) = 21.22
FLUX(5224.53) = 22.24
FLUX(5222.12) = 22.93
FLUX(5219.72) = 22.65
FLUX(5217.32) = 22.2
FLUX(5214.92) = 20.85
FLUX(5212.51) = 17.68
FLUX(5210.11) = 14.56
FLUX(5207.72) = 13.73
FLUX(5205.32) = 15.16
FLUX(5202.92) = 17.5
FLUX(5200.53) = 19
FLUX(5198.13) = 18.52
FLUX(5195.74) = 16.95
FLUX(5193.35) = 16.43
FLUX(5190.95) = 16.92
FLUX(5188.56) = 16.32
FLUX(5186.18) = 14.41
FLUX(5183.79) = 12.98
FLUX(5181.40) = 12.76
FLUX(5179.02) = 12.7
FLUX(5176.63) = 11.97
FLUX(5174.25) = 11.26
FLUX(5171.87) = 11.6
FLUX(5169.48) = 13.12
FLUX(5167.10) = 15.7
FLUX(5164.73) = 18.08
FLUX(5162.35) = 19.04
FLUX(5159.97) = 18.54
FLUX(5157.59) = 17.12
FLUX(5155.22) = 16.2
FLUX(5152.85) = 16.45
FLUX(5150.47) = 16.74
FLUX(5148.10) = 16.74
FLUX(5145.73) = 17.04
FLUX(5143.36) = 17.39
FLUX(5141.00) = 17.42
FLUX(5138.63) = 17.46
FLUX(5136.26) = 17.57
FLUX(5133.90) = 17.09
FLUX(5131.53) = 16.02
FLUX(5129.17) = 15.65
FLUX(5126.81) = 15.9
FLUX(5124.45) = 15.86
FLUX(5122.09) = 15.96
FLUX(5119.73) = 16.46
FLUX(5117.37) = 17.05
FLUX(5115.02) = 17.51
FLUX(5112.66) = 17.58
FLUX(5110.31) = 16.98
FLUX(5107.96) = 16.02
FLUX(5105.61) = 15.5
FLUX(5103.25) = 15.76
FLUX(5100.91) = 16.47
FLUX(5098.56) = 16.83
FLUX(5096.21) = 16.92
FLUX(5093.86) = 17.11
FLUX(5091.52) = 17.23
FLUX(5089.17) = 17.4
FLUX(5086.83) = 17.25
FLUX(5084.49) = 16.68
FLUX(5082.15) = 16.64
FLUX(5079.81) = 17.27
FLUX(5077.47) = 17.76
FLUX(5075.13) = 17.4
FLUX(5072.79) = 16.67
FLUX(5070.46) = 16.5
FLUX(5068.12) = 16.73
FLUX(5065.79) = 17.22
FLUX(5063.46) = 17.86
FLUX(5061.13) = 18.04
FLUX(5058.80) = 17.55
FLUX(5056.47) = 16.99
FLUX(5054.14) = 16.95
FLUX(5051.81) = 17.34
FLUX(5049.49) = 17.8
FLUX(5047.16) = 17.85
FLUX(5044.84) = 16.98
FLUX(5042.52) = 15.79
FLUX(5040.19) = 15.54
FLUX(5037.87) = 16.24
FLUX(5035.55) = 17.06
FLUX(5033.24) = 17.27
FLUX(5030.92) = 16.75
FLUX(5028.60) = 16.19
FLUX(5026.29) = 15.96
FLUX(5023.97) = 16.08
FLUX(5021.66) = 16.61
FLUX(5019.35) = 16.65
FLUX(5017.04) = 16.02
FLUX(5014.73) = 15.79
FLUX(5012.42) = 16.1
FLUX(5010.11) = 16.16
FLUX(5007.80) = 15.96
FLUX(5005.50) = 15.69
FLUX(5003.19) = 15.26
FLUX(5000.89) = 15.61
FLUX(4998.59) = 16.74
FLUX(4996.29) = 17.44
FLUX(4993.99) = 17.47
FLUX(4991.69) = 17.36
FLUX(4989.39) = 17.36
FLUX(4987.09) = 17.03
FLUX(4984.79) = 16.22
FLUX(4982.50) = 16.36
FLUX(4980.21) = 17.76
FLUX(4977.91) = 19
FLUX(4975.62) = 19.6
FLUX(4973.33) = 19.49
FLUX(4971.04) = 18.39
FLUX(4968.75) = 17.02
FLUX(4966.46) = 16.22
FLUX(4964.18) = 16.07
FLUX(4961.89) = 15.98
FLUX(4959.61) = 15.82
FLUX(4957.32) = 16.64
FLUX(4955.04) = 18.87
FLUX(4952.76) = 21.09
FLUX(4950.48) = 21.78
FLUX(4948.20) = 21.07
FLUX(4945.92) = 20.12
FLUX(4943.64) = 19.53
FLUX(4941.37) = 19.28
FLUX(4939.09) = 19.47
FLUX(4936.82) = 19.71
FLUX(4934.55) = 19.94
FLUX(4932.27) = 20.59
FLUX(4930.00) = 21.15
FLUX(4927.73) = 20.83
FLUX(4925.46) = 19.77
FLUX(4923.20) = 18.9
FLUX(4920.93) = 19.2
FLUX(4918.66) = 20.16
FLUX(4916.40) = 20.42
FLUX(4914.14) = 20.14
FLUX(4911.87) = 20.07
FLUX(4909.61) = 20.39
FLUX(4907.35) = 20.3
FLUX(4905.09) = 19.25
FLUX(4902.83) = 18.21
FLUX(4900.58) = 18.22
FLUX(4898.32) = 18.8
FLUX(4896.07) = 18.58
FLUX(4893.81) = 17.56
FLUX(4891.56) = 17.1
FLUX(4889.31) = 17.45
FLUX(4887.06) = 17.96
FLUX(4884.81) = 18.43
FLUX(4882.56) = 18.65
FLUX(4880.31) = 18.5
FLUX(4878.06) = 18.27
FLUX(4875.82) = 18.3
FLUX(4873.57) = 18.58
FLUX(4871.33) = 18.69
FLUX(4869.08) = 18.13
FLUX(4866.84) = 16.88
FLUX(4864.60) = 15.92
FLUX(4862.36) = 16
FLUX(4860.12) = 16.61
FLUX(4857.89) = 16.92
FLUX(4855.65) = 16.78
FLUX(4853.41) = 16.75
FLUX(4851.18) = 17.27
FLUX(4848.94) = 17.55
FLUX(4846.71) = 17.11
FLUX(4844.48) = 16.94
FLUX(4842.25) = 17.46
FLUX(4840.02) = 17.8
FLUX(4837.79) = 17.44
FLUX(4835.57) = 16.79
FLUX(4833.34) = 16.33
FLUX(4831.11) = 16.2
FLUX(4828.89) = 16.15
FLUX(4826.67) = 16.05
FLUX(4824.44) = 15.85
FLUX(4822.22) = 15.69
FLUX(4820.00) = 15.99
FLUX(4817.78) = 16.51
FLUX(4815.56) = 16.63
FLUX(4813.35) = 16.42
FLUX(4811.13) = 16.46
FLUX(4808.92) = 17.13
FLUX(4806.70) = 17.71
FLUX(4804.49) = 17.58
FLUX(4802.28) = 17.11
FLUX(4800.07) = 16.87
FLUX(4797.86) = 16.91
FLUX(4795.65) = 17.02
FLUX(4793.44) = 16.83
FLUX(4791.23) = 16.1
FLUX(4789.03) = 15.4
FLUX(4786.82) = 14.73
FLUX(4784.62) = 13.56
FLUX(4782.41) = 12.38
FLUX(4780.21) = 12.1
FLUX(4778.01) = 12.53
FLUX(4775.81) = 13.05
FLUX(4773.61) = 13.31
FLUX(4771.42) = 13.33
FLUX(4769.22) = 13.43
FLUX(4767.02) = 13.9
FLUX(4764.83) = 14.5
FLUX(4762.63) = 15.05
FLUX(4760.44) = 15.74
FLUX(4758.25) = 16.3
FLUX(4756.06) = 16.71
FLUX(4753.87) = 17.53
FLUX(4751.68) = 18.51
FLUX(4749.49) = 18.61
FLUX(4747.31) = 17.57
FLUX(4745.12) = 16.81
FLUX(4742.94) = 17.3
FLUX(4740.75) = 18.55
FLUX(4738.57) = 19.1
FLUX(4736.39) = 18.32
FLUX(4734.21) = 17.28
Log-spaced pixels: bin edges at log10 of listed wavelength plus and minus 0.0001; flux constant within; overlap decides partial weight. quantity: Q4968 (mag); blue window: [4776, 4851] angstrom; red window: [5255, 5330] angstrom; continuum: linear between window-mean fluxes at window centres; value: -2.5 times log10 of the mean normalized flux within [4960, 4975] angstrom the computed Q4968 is 0.08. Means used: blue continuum 16.1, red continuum 23.6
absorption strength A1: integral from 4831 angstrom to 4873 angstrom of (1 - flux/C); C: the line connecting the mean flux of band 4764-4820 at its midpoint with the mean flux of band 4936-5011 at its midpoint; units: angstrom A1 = -2.5 angstrom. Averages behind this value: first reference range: 15.3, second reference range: 17.8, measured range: 17.1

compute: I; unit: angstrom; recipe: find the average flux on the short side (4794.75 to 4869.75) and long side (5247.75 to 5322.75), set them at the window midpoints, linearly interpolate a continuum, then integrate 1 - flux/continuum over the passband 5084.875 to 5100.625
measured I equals 2.8 angstrom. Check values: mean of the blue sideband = 16.8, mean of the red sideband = 23.6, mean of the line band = 17.1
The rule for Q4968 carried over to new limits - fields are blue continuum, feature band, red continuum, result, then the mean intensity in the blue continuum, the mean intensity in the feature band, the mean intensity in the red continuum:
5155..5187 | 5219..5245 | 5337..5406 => -0.23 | 14.6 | 22.6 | 26.9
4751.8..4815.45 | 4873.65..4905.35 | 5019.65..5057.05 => -0.14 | 15.4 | 18.2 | 16.7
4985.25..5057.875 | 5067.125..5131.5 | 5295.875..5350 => 0.12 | 16.6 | 16.7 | 24.6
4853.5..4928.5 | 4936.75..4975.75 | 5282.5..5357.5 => 0.05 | 18.5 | 18.6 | 24.8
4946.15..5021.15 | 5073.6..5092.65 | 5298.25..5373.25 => 0.14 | 17.3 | 17.2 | 25.3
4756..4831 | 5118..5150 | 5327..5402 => 0.30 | 15.4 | 16.7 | 26.3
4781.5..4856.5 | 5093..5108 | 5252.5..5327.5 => 0.26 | 16.5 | 16.4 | 23.6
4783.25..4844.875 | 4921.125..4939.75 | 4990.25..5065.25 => -0.20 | 16.5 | 20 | 16.7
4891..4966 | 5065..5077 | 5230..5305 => 0.22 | 19.2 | 16.9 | 22.9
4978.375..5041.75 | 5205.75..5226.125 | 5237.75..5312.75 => 0.12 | 16.5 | 19.5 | 23.3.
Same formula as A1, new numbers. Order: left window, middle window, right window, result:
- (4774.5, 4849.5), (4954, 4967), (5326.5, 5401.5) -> 1.52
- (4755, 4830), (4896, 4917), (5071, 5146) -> -4.64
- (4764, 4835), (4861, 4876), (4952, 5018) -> -1.31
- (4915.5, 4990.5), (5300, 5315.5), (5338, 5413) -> -0.32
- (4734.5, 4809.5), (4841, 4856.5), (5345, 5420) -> 0.18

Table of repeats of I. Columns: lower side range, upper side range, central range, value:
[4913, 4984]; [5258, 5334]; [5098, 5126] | 6.1 angstrom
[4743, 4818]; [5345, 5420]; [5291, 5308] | 0.4 angstrom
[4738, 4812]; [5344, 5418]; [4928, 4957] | -1.9 angstrom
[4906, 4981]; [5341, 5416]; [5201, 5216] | 4.5 angstrom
